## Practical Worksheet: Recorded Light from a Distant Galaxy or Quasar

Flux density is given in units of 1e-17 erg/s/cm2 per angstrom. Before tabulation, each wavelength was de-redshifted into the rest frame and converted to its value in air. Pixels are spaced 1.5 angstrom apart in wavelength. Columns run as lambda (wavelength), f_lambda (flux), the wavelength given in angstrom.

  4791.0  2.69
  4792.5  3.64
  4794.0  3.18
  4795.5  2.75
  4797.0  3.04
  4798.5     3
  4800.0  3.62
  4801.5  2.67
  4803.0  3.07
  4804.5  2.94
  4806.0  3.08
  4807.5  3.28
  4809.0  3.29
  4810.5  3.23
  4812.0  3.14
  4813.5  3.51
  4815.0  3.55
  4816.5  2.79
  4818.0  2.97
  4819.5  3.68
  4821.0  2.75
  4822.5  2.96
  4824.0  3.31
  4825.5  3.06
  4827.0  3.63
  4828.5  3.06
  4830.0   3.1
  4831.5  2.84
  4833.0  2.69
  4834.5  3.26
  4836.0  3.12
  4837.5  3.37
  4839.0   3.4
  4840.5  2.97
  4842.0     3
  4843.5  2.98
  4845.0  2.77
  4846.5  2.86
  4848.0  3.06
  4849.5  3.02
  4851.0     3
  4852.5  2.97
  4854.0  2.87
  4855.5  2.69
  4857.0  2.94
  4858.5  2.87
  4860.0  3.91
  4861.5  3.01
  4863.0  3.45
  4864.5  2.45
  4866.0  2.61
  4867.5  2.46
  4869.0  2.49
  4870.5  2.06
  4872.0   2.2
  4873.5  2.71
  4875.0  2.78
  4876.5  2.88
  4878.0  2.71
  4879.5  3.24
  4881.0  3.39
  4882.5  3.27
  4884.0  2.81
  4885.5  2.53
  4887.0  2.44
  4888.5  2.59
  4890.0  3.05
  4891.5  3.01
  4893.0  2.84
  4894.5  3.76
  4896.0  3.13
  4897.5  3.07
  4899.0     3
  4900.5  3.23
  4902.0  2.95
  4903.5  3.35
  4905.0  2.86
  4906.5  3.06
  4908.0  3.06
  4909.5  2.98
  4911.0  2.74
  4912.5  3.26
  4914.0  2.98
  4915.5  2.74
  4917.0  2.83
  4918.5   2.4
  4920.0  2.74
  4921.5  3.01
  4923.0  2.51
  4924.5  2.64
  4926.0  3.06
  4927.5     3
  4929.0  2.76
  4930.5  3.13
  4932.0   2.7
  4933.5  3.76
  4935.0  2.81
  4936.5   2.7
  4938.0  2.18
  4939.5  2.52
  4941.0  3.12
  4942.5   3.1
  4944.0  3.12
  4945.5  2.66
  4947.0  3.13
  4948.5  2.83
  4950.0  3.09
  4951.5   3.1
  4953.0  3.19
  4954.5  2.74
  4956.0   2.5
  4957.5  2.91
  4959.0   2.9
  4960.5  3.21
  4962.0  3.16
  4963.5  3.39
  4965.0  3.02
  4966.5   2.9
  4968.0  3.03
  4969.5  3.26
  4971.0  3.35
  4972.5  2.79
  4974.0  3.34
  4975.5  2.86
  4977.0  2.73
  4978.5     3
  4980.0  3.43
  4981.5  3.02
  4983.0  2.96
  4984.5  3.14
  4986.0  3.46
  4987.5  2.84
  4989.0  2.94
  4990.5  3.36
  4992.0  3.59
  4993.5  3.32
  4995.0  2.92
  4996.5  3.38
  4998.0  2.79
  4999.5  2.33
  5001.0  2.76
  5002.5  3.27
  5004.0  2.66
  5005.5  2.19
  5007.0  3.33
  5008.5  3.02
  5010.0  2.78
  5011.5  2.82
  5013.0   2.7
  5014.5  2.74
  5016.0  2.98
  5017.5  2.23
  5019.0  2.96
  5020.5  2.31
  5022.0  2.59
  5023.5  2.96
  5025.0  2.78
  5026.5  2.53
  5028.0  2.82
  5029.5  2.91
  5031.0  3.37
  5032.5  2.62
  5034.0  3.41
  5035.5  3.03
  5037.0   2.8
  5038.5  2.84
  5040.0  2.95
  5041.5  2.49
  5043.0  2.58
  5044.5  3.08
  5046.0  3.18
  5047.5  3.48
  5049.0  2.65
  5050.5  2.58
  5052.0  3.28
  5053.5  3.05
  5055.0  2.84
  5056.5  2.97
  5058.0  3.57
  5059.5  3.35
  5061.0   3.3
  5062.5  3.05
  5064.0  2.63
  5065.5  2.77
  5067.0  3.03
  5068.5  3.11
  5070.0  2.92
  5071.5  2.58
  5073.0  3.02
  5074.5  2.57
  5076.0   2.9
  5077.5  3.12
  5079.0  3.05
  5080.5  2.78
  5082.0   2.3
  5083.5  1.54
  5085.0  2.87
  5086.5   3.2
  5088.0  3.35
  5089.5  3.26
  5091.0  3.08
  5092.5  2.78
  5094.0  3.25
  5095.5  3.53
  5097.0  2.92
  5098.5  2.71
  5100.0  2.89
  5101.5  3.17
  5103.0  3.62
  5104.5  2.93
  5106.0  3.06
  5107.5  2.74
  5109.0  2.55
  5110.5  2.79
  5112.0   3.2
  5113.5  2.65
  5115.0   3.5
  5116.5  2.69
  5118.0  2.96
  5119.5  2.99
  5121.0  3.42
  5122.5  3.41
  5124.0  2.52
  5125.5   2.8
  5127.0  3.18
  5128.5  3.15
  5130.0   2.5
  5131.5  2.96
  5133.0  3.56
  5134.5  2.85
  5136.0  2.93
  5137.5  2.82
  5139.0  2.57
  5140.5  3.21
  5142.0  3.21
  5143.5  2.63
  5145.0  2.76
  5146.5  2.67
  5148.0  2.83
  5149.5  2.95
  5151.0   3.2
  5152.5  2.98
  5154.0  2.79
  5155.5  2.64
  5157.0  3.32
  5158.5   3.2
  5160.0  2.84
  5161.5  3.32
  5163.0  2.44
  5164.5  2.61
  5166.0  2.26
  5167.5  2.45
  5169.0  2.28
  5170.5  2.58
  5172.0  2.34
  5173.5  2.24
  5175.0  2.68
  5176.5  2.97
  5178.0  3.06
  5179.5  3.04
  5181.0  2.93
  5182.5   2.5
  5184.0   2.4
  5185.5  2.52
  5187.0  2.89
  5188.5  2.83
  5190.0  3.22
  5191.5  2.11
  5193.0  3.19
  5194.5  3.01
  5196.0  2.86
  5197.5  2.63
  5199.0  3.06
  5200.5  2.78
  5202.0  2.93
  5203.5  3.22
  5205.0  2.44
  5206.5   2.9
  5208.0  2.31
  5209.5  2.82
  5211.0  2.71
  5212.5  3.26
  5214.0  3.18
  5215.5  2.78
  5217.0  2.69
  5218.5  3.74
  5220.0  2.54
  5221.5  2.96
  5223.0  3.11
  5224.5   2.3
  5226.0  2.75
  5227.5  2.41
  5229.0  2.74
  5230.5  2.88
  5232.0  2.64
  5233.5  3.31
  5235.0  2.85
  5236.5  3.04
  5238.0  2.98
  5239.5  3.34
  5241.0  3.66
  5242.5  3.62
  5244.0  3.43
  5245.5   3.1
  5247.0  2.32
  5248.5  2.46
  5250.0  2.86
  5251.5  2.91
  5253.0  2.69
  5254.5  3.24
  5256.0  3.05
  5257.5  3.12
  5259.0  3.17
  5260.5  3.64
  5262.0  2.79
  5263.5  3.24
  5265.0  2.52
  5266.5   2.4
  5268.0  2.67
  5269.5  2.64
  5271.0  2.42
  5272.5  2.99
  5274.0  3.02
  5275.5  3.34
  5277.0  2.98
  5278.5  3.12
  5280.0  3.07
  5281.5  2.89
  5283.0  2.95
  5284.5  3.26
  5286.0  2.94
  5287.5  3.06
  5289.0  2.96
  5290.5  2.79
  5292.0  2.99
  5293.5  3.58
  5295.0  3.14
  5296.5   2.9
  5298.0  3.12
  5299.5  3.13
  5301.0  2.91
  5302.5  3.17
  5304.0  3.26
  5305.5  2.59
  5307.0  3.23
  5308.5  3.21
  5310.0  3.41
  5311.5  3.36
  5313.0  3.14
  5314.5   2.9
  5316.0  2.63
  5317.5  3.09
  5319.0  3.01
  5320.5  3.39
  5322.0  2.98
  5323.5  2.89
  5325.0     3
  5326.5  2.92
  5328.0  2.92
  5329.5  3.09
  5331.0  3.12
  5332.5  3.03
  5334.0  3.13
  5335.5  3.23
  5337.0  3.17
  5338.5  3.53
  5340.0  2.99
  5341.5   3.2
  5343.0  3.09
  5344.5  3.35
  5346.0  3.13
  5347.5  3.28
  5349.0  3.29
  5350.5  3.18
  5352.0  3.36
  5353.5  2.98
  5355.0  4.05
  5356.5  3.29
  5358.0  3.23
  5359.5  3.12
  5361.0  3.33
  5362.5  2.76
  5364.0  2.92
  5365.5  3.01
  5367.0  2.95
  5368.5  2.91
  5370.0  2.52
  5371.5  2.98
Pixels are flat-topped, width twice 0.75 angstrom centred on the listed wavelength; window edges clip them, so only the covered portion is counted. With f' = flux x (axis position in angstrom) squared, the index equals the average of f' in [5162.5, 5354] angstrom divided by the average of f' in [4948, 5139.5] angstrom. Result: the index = 1.08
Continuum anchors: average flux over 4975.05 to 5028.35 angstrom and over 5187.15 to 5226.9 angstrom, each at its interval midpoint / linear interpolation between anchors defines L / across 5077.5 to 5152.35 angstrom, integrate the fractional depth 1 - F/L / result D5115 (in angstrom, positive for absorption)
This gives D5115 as -1.9 angstrom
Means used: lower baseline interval 2.9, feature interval 2.95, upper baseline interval 2.86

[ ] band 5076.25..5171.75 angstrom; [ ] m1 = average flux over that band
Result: 2.91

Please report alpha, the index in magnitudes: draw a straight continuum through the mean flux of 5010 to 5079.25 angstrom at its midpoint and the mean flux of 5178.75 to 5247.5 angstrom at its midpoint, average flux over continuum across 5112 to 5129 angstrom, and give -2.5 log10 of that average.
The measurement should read -0.05 mag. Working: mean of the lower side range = 2.9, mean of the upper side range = 2.89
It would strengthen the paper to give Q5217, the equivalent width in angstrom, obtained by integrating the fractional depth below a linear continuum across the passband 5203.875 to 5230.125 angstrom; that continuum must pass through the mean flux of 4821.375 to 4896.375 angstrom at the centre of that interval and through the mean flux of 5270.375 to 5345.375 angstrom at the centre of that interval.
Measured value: 2.1 angstrom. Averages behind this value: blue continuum 2.95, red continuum 3.07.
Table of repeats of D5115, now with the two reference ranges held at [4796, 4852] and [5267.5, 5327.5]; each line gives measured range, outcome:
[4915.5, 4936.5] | 1.55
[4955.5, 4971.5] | 0.12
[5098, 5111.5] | 0.49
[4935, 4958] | 1.71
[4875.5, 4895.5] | 0.87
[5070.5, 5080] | 0.60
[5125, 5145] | 0.71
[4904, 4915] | 0.35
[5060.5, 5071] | 0.38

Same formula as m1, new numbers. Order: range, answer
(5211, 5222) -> 3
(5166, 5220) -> 2.78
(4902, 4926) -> 2.89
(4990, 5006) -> 2.97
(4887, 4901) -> 3.04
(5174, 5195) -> 2.8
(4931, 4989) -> 3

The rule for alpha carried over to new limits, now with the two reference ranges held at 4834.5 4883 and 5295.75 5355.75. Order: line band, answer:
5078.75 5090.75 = 0.09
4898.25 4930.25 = 0.01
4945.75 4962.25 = 0.00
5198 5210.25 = 0.10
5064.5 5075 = 0.06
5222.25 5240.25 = 0.08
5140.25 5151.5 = 0.05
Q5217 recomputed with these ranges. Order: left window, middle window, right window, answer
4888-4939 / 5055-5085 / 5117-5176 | 0.07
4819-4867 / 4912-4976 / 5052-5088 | 0.97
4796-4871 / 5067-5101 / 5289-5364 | 2.03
